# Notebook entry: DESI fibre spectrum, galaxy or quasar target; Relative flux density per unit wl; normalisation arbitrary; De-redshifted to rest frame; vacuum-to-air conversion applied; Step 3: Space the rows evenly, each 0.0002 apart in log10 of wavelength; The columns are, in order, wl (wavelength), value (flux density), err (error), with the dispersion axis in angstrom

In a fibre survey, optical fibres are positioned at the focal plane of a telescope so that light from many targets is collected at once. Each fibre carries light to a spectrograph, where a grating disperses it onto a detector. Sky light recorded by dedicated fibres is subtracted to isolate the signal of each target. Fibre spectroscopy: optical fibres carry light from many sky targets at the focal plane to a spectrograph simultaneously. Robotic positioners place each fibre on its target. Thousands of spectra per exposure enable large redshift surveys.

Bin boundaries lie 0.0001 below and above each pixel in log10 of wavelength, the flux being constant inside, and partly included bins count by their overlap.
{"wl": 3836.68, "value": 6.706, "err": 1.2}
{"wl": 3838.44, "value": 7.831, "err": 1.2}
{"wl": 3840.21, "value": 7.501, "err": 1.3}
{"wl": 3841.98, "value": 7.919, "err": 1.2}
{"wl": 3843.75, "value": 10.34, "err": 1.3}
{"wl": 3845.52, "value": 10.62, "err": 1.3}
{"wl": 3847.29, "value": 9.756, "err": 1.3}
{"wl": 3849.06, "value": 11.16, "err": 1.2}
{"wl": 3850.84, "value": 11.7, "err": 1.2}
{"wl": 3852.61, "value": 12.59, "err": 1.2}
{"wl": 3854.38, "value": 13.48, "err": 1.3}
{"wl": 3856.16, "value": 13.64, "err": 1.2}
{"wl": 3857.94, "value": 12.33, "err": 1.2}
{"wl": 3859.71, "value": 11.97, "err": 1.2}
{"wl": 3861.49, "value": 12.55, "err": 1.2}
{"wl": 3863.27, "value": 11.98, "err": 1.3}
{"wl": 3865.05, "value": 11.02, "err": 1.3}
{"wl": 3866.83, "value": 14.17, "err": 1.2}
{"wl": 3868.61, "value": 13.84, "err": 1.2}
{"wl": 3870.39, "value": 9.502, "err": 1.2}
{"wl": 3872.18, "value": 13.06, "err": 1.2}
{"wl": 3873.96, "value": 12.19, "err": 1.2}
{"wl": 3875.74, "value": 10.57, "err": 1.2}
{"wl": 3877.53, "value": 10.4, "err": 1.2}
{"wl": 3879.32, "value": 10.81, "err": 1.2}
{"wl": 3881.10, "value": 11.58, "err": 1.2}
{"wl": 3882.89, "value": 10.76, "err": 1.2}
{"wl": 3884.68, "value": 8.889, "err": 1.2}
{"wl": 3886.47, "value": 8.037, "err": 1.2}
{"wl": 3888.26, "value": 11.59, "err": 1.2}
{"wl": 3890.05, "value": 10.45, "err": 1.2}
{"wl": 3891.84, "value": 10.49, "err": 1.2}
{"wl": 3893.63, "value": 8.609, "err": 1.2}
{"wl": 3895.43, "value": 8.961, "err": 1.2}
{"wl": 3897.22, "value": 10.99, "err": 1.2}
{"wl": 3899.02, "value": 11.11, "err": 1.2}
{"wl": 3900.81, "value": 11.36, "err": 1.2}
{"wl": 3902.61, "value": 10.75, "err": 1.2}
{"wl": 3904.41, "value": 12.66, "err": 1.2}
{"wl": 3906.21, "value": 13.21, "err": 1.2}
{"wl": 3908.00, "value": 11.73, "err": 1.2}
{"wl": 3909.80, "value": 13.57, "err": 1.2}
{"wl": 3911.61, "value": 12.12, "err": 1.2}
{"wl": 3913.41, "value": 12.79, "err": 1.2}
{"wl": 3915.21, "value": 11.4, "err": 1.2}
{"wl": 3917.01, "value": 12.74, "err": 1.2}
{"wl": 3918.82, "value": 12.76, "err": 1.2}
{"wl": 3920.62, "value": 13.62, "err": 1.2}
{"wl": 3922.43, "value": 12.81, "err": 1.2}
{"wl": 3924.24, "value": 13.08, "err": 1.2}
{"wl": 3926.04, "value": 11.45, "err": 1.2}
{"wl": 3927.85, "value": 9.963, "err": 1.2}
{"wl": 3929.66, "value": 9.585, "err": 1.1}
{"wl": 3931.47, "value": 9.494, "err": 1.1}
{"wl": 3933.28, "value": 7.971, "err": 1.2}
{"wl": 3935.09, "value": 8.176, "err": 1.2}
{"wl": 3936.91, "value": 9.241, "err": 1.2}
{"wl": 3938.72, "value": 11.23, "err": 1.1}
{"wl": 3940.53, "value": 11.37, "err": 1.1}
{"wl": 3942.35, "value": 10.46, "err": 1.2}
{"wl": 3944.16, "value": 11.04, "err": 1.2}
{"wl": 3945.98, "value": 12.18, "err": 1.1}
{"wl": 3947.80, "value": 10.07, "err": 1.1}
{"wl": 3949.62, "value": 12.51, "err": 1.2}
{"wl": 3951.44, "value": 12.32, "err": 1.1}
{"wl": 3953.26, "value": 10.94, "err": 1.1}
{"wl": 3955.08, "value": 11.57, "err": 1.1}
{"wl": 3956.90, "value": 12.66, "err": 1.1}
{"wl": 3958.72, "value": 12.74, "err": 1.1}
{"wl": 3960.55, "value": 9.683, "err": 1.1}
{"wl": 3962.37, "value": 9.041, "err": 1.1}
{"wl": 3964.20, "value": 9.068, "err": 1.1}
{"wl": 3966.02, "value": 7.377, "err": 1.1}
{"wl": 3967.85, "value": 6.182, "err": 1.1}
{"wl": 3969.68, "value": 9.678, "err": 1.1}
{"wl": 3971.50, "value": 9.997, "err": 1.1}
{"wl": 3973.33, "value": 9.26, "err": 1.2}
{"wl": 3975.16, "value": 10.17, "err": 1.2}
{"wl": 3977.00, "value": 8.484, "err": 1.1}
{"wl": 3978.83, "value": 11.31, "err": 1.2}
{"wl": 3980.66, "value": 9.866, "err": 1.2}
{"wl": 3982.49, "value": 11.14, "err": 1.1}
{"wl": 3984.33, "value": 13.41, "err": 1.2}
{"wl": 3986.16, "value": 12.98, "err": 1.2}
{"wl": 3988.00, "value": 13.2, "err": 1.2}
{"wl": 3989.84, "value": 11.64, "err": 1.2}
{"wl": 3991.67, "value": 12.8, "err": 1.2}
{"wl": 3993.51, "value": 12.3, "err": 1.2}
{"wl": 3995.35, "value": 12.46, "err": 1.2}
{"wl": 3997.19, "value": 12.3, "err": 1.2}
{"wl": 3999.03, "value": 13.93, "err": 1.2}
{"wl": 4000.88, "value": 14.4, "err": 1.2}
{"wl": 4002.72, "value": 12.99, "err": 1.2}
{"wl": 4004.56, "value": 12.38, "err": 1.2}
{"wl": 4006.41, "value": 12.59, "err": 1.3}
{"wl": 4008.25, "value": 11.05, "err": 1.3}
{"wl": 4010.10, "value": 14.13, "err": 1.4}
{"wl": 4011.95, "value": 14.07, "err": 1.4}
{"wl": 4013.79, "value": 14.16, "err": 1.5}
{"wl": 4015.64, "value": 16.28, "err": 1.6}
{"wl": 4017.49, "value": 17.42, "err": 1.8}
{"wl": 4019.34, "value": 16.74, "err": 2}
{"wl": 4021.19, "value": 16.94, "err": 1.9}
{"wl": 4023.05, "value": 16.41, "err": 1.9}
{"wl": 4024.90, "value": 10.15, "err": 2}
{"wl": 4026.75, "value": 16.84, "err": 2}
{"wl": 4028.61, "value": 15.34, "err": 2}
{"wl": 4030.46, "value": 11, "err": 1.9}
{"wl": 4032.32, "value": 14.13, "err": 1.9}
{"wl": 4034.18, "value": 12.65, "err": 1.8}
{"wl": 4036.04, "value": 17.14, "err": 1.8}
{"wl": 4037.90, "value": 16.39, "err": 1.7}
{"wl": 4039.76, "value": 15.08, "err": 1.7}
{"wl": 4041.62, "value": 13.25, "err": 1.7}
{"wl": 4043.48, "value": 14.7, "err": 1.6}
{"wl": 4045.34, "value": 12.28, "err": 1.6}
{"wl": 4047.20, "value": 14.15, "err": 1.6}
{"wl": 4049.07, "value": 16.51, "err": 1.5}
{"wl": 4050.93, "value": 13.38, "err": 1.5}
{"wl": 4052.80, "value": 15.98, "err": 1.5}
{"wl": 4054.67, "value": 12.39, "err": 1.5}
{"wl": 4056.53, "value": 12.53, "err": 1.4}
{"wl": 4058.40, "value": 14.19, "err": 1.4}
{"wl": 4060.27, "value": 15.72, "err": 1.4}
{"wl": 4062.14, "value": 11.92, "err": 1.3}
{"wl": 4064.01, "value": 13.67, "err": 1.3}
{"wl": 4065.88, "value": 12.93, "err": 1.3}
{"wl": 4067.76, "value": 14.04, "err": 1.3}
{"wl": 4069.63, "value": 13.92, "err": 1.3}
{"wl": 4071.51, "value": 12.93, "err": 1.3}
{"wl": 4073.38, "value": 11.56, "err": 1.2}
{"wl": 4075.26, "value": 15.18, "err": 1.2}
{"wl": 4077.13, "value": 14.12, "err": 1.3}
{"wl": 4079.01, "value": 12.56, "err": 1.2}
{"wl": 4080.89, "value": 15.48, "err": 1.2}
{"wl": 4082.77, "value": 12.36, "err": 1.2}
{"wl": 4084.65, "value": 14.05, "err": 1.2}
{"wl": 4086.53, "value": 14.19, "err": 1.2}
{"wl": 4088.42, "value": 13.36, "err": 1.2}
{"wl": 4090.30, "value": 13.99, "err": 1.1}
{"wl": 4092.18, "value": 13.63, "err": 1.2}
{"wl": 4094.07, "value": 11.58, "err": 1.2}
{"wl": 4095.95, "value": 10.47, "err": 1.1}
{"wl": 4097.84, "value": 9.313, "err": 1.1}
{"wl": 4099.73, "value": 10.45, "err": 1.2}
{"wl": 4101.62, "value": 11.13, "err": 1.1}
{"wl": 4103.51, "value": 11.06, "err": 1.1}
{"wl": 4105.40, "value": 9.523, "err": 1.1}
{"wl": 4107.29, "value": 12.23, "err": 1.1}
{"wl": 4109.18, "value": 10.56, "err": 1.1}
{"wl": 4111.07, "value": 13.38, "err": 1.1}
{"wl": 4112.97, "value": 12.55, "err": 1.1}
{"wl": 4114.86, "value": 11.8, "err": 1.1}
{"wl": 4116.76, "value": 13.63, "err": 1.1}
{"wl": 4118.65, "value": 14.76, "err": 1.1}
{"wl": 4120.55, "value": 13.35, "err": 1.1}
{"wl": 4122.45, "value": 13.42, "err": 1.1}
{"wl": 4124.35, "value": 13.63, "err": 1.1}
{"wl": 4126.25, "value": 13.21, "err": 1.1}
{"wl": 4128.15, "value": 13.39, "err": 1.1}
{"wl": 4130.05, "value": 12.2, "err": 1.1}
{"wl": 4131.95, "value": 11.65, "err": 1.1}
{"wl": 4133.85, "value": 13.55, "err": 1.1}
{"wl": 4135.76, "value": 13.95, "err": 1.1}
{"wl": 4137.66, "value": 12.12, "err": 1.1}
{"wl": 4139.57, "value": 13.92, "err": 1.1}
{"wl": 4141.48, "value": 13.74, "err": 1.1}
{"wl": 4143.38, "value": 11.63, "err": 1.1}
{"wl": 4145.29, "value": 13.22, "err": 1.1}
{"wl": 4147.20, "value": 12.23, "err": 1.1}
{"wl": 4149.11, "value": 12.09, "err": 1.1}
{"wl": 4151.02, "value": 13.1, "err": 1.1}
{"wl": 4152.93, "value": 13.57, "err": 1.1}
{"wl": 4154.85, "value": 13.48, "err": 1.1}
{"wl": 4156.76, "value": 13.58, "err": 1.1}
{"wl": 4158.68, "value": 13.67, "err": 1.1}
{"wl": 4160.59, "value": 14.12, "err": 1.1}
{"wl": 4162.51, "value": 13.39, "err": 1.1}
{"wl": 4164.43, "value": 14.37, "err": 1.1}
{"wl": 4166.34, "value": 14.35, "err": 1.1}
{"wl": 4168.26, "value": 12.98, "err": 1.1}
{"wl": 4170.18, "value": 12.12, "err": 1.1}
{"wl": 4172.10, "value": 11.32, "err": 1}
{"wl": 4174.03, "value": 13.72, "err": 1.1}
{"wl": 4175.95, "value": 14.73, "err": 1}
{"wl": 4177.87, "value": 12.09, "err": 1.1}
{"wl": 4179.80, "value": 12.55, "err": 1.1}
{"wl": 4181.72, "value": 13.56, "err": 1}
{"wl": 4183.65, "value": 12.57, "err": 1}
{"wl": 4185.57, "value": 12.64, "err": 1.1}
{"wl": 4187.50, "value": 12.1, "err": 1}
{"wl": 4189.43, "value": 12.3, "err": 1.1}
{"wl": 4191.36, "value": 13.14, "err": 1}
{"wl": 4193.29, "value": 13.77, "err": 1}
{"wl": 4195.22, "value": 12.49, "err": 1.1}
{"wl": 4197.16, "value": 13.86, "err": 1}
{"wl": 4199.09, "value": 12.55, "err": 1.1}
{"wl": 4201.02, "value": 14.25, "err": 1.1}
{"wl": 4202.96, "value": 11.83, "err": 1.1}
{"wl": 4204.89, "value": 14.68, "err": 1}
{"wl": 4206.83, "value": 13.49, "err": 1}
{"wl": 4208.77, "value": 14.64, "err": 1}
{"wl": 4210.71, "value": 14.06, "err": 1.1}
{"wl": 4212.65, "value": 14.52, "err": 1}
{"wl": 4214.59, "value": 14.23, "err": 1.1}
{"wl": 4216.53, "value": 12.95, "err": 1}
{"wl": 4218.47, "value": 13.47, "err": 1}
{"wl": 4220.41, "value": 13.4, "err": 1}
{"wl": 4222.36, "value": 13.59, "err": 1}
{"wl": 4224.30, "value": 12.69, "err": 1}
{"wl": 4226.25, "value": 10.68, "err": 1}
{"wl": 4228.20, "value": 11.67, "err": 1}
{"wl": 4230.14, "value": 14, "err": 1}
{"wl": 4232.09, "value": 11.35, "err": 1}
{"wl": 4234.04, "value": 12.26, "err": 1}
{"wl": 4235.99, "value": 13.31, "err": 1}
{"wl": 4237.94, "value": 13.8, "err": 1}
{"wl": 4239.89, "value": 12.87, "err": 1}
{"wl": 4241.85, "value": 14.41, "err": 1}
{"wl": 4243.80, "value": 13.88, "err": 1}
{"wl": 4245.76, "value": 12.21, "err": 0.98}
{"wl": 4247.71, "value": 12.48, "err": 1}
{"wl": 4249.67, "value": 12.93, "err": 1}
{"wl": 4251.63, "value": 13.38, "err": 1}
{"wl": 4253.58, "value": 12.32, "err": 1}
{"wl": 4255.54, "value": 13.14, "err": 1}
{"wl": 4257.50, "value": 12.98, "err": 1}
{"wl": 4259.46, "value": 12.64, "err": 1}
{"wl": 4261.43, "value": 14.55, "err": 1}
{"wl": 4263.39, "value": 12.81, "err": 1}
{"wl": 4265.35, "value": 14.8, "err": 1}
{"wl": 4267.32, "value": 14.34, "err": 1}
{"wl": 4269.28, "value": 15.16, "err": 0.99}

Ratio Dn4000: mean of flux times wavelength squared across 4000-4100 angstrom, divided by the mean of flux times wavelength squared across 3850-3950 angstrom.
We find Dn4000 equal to 1.3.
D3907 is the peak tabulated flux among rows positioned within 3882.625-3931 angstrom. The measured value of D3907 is 13.62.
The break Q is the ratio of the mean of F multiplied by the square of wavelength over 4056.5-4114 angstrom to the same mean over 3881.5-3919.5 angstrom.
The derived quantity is 1.25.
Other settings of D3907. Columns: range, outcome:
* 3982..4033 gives 17.42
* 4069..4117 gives 15.48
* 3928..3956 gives 12.51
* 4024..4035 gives 16.84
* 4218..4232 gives 14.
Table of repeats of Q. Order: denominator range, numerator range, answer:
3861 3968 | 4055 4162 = 1.29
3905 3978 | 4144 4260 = 1.38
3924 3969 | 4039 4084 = 1.41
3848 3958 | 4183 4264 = 1.35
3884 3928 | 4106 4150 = 1.25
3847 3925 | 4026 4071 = 1.32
